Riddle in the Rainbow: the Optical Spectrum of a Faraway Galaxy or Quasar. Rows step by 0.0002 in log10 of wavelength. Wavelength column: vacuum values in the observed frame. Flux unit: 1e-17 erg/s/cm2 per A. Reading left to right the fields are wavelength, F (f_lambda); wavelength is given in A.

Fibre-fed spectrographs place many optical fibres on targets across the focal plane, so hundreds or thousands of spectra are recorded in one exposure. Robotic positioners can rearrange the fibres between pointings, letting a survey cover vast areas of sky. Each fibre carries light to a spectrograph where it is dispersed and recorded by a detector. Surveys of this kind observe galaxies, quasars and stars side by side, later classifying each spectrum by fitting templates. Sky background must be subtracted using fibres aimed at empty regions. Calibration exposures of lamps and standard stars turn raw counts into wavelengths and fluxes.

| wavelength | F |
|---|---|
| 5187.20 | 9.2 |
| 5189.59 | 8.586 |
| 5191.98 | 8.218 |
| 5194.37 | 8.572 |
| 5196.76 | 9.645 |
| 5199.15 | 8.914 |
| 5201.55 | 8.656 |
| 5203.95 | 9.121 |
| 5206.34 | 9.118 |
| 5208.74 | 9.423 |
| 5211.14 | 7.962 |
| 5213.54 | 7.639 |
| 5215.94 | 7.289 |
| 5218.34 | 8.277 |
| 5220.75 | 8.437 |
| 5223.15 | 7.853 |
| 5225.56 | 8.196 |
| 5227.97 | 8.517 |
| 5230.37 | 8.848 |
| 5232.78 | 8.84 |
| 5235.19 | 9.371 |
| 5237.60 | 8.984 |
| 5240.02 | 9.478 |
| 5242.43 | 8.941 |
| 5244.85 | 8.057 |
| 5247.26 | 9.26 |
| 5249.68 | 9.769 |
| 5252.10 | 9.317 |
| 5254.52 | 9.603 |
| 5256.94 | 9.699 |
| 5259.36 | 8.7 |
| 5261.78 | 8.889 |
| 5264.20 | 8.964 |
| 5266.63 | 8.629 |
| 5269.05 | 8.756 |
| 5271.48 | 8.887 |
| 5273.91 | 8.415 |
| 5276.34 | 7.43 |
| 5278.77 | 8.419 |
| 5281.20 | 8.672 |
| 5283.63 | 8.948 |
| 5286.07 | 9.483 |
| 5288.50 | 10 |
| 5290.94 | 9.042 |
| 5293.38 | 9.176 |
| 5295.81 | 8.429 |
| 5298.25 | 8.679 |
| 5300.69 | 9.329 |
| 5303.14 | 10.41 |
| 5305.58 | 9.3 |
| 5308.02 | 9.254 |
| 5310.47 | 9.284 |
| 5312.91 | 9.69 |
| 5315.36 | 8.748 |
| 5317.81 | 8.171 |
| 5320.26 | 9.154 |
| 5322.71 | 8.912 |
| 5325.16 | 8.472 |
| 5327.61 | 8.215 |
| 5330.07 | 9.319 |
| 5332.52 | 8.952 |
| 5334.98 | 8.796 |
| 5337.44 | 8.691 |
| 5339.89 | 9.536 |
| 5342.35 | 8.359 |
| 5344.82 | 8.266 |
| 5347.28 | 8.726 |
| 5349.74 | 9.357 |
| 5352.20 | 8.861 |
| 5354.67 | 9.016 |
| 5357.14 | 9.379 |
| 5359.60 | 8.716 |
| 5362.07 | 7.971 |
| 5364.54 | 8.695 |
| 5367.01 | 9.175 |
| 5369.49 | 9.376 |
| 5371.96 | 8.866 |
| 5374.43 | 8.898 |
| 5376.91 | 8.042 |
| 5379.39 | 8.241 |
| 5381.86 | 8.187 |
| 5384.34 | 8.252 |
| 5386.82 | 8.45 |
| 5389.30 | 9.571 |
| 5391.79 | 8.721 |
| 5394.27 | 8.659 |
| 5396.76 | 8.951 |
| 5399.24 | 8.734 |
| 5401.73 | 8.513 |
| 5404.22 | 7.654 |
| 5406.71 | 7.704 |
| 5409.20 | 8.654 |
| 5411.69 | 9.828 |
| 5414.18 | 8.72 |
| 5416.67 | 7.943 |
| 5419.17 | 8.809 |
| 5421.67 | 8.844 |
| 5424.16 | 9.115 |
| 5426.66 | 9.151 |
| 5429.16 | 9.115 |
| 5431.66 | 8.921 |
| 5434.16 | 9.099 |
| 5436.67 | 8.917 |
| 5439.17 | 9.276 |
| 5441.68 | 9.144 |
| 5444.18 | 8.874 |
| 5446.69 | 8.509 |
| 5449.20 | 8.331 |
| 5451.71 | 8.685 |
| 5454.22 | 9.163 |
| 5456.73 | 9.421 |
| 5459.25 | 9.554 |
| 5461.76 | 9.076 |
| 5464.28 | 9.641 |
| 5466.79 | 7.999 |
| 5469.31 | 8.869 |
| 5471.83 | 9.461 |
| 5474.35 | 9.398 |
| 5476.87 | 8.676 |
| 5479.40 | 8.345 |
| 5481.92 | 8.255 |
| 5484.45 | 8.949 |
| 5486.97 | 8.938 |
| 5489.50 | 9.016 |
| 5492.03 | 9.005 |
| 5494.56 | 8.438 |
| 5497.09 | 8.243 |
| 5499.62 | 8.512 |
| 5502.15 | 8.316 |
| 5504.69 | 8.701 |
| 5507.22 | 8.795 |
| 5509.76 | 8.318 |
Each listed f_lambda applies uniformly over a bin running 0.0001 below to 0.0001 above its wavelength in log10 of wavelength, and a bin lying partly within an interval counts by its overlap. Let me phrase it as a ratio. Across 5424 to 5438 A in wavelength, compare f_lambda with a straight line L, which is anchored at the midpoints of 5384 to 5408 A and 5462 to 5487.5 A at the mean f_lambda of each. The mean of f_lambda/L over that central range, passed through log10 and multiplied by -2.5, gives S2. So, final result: -0.046 mag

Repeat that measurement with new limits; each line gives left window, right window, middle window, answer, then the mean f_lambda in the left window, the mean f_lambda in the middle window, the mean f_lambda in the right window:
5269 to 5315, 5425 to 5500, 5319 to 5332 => 0.02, 9.03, 8.82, 8.9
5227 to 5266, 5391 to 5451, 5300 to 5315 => -0.06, 9.07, 9.5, 8.76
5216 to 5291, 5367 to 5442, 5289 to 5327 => -0.03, 8.83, 9.07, 8.75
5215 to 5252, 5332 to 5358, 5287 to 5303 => -0.05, 8.7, 9.2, 8.89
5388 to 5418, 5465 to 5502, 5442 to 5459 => -0.03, 8.64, 8.89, 8.72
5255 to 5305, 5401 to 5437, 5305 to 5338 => 0.00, 8.96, 8.92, 8.73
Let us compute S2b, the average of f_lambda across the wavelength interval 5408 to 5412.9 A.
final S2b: 9.25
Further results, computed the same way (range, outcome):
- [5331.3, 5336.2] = 8.87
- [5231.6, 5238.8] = 9.07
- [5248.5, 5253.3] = 9.54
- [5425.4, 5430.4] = 9.13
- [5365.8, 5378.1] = 8.87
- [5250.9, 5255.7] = 9.46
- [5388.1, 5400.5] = 8.92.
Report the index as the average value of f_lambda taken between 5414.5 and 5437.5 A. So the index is 8.87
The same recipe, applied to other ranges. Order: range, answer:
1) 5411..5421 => 8.77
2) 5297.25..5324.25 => 9.17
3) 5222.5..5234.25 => 8.5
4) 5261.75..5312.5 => 8.99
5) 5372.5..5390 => 8.5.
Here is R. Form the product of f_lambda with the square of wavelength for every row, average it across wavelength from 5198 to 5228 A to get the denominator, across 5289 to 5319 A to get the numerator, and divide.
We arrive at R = 1.1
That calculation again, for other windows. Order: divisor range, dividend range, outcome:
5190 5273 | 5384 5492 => 1.09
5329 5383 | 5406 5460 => 1.04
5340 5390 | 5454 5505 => 1.06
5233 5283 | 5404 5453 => 1.05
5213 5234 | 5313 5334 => 1.11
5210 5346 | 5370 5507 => 1.05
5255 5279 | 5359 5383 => 1.03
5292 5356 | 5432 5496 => 1.05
